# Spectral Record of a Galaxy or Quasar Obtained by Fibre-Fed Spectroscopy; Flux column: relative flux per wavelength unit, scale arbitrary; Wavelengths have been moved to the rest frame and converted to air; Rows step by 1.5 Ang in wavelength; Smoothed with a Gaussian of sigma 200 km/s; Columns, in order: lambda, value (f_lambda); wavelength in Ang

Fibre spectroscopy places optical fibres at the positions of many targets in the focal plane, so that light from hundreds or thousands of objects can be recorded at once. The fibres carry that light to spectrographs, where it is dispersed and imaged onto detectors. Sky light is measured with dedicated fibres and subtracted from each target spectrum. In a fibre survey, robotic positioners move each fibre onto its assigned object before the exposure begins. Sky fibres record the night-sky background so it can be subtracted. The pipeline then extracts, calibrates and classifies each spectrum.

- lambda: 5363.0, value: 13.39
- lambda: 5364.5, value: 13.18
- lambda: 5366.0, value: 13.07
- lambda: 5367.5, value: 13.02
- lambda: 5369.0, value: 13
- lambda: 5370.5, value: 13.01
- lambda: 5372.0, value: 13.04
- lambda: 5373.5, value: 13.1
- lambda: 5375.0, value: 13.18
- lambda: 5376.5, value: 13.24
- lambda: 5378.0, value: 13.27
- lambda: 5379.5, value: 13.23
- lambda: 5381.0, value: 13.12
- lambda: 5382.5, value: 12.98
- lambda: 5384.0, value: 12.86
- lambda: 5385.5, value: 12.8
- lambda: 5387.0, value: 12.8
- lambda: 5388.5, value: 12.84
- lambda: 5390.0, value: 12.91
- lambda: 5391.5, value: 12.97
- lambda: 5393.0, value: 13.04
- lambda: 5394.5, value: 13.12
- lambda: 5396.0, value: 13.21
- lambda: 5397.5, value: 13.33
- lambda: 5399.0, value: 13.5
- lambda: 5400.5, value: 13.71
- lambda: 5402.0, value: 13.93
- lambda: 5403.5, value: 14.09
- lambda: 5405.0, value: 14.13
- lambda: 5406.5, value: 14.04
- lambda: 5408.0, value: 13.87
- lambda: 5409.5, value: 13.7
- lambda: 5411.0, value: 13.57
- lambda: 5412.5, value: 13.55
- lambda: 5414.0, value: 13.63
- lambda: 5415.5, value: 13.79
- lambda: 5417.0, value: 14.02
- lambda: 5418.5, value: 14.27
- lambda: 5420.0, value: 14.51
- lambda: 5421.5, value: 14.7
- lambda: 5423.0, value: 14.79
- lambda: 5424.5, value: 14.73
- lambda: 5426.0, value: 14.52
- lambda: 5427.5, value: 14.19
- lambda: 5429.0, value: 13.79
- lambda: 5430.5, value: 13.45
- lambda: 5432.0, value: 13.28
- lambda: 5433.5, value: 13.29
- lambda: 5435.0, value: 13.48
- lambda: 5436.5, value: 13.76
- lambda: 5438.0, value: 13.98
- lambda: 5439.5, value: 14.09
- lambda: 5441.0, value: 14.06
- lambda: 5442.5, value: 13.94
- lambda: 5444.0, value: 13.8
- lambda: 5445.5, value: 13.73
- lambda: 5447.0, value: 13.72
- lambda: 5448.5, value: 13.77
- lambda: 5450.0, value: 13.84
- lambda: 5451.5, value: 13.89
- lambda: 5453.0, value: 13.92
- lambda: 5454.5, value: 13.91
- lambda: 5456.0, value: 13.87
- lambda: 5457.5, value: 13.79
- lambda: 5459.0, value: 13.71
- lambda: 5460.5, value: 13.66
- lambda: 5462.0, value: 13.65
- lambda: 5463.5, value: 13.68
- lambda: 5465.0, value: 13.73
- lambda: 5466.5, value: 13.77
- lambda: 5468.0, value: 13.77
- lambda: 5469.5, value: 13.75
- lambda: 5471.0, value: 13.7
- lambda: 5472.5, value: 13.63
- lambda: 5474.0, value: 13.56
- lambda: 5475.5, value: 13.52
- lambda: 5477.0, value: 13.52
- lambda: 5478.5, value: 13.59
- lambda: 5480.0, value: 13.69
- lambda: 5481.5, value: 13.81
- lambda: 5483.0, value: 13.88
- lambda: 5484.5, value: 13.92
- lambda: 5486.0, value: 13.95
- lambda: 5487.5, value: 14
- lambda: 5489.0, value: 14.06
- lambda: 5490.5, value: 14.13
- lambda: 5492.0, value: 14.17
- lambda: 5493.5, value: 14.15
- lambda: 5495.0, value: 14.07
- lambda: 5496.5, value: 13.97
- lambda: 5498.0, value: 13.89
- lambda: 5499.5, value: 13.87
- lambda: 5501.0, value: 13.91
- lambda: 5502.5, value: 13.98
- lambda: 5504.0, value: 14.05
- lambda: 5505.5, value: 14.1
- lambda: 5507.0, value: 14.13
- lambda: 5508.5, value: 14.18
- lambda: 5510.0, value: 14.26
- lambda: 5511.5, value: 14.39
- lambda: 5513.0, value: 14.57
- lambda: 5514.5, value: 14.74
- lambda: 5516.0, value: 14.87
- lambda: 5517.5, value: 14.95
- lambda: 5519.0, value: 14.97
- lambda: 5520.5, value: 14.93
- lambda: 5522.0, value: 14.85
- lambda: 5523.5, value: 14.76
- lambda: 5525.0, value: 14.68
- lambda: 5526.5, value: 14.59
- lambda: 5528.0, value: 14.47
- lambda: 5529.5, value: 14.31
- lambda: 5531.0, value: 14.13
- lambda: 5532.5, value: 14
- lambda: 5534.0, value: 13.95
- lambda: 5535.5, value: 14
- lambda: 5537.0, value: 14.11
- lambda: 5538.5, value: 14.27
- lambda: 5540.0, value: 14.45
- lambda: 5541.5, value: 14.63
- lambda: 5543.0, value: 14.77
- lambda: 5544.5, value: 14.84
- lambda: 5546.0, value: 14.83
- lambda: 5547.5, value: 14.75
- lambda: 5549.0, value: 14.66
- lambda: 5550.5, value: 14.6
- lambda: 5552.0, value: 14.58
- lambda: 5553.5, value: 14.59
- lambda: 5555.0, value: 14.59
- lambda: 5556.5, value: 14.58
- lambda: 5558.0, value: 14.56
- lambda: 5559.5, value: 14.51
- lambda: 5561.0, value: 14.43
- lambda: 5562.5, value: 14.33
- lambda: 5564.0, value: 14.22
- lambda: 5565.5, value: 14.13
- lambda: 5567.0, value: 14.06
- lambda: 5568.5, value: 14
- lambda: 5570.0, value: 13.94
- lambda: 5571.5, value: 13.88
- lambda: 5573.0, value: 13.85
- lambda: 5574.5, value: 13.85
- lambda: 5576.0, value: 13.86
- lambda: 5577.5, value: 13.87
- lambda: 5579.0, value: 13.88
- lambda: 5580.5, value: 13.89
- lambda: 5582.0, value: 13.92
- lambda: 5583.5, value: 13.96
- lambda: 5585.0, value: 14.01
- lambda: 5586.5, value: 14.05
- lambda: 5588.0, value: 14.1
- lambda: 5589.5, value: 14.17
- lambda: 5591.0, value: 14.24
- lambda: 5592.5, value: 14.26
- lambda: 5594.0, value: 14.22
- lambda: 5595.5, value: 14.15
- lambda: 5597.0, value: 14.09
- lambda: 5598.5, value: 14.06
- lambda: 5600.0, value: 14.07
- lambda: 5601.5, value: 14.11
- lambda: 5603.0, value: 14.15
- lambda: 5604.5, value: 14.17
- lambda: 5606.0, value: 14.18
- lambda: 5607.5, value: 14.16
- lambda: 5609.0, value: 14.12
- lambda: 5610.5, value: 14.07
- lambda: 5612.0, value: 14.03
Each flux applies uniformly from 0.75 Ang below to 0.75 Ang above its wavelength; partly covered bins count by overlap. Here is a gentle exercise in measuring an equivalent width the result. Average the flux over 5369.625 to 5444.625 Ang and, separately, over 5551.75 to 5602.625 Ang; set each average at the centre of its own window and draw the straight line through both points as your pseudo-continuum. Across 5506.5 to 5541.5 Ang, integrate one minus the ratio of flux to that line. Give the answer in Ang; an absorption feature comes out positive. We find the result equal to -1.23 Ang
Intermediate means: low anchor 13.6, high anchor 14.1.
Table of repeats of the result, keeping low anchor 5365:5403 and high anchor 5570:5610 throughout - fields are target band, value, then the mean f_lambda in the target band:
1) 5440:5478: -0.8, 13.8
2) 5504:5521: -1.0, 14.5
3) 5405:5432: -1.5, 14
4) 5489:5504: -0.4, 14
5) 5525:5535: -0.4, 14.3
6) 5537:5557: -1.1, 14.6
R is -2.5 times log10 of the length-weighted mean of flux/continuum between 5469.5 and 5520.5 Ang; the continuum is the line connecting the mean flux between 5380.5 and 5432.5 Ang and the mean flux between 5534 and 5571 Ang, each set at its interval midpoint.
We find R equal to 0.00 mag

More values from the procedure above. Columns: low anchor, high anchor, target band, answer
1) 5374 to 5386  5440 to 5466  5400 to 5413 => -0.04 mag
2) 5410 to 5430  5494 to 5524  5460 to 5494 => 0.04 mag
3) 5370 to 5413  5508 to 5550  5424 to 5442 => -0.02 mag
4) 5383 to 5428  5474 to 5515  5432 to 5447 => 0.00 mag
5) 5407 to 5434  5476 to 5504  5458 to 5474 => 0.02 mag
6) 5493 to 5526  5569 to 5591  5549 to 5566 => -0.03 mag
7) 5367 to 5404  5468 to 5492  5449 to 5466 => -0.01 mag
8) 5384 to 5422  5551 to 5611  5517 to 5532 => -0.05 mag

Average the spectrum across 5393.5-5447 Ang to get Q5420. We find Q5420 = 13.9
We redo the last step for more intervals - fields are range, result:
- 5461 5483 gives 13.7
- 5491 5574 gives 14.4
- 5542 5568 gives 14.5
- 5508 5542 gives 14.5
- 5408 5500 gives 13.9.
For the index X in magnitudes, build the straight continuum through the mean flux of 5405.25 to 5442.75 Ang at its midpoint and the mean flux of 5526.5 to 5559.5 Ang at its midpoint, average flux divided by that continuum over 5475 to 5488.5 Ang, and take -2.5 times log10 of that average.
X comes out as 0.03 mag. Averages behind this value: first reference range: 14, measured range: 13.8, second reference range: 14.5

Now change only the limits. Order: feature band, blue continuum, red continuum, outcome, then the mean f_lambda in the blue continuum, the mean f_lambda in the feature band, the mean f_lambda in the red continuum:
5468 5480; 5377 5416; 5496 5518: 0.03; 13.4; 13.6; 14.3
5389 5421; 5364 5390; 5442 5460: -0.03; 13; 13.7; 13.8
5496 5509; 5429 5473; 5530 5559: 0.01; 13.7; 14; 14.5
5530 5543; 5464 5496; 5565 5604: -0.02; 13.8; 14.2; 14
